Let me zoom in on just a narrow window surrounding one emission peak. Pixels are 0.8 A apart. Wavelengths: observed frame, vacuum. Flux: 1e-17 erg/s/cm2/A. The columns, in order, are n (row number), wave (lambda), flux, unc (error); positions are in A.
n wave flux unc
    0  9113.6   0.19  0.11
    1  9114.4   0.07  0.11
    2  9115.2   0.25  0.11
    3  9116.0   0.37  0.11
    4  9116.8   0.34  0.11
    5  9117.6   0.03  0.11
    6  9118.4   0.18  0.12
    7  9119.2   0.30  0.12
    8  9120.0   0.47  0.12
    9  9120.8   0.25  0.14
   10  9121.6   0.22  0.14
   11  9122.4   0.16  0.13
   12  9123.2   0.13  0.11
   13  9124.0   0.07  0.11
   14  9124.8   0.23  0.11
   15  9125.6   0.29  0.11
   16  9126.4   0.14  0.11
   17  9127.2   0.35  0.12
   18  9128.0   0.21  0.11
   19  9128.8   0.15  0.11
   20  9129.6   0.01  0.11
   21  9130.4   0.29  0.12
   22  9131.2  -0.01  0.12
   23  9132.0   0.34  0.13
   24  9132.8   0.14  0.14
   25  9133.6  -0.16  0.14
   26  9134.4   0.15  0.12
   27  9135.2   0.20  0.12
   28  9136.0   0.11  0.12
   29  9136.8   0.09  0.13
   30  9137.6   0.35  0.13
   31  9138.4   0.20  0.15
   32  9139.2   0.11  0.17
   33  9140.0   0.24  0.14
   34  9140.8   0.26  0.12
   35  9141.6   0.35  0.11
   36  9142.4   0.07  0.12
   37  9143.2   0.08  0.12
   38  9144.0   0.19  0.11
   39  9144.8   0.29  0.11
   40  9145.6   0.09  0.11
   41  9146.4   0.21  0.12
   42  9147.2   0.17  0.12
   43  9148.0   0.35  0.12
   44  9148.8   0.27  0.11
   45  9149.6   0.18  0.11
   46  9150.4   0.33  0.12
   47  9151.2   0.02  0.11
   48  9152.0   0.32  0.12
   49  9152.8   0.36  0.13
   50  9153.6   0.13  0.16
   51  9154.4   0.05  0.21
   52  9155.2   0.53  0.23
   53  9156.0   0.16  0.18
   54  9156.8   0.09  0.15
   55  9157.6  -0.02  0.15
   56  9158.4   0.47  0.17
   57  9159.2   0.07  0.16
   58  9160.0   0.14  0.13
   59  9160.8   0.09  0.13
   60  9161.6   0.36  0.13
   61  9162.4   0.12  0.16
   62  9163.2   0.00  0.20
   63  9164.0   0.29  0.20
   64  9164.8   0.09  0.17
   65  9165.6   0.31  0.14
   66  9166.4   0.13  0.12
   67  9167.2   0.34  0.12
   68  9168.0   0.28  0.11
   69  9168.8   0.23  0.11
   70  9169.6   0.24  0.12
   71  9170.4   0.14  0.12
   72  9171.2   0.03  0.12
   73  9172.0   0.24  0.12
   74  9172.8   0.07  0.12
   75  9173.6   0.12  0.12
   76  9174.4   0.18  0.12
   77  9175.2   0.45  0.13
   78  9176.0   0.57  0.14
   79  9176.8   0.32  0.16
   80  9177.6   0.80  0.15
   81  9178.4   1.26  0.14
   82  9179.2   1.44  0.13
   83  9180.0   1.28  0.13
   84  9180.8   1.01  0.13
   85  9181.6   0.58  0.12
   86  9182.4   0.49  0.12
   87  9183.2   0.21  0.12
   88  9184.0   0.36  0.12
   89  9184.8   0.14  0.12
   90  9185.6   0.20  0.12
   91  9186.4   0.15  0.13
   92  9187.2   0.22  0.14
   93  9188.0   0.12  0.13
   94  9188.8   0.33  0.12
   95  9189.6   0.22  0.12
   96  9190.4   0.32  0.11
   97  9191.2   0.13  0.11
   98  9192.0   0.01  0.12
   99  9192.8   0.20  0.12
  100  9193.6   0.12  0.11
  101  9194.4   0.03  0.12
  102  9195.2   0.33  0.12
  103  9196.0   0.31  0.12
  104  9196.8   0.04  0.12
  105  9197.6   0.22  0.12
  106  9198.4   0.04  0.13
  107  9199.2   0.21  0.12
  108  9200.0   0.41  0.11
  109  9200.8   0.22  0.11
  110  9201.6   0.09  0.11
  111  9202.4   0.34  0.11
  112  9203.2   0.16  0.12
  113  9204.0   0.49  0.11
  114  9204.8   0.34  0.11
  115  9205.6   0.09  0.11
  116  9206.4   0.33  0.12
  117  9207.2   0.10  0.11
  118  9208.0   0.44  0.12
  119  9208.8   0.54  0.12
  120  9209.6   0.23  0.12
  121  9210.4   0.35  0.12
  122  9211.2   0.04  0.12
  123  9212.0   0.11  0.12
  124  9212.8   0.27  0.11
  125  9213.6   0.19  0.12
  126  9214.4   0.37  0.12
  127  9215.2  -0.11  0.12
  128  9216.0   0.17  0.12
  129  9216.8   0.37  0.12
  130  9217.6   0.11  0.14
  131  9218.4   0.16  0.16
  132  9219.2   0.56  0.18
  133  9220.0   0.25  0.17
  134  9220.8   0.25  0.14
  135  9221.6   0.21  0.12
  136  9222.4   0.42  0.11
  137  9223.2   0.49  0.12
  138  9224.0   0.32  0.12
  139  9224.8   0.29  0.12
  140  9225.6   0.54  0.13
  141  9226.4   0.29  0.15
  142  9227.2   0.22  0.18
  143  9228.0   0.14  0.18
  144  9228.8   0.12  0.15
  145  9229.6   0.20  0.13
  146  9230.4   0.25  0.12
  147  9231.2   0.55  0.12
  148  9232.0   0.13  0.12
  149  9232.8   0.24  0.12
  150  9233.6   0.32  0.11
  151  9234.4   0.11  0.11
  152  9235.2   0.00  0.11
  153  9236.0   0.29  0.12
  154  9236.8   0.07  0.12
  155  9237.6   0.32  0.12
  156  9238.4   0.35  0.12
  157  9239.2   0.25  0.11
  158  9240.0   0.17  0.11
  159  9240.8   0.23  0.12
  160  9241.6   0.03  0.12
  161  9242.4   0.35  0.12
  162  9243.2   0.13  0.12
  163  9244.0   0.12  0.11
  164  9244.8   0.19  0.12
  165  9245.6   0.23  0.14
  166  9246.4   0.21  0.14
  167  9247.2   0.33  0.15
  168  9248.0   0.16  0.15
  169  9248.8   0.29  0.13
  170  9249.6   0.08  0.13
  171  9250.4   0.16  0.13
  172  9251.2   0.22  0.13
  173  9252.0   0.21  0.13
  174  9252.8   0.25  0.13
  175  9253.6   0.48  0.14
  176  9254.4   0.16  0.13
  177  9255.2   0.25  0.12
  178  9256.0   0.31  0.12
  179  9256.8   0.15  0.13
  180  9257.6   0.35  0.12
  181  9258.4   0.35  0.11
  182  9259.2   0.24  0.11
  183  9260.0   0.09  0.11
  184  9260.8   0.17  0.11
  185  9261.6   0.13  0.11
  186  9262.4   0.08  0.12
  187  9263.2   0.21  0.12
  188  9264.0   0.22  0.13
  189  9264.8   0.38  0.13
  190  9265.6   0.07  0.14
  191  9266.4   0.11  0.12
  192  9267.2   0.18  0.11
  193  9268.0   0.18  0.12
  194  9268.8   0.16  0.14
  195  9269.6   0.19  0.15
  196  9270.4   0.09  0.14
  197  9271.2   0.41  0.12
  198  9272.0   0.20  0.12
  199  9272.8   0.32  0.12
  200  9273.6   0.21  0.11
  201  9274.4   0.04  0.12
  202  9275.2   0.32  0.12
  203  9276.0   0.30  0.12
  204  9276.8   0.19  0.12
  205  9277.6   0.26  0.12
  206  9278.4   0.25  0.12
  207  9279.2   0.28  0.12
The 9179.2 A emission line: H-gamma 4340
